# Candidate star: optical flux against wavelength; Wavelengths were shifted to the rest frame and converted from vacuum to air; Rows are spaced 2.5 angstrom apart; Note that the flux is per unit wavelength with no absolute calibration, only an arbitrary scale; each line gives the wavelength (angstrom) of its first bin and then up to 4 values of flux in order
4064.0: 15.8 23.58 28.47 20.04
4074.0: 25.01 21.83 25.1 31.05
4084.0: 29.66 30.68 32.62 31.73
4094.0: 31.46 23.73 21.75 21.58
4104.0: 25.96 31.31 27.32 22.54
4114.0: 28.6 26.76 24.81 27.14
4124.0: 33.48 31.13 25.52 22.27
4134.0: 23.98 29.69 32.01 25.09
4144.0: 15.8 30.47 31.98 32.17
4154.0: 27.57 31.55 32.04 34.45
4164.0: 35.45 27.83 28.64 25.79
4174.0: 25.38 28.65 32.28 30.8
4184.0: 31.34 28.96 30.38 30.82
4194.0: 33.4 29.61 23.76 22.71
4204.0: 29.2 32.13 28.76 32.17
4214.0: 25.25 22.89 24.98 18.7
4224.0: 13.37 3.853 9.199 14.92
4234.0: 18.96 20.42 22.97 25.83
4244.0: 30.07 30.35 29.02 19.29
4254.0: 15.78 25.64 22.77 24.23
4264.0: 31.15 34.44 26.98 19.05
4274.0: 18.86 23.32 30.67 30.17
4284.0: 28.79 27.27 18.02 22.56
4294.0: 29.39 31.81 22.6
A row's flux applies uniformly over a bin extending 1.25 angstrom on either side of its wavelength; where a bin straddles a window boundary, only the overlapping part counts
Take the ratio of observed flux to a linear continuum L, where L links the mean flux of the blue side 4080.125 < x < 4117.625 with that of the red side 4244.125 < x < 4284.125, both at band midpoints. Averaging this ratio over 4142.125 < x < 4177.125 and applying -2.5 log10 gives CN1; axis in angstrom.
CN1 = -0.08 mag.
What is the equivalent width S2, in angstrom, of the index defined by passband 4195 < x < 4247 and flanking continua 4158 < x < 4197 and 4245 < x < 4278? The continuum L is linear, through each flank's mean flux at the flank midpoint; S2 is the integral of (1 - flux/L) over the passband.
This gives 8.91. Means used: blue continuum 30.4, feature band 22.8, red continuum 24.8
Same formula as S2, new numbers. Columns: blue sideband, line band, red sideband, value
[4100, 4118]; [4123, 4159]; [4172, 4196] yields -0.38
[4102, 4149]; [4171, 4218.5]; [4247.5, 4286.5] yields -4.40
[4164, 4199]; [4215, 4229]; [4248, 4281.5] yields 5.69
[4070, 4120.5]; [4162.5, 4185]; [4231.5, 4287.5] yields -3.22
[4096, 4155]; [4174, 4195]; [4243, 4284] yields -3.26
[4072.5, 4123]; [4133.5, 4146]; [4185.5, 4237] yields 0.03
